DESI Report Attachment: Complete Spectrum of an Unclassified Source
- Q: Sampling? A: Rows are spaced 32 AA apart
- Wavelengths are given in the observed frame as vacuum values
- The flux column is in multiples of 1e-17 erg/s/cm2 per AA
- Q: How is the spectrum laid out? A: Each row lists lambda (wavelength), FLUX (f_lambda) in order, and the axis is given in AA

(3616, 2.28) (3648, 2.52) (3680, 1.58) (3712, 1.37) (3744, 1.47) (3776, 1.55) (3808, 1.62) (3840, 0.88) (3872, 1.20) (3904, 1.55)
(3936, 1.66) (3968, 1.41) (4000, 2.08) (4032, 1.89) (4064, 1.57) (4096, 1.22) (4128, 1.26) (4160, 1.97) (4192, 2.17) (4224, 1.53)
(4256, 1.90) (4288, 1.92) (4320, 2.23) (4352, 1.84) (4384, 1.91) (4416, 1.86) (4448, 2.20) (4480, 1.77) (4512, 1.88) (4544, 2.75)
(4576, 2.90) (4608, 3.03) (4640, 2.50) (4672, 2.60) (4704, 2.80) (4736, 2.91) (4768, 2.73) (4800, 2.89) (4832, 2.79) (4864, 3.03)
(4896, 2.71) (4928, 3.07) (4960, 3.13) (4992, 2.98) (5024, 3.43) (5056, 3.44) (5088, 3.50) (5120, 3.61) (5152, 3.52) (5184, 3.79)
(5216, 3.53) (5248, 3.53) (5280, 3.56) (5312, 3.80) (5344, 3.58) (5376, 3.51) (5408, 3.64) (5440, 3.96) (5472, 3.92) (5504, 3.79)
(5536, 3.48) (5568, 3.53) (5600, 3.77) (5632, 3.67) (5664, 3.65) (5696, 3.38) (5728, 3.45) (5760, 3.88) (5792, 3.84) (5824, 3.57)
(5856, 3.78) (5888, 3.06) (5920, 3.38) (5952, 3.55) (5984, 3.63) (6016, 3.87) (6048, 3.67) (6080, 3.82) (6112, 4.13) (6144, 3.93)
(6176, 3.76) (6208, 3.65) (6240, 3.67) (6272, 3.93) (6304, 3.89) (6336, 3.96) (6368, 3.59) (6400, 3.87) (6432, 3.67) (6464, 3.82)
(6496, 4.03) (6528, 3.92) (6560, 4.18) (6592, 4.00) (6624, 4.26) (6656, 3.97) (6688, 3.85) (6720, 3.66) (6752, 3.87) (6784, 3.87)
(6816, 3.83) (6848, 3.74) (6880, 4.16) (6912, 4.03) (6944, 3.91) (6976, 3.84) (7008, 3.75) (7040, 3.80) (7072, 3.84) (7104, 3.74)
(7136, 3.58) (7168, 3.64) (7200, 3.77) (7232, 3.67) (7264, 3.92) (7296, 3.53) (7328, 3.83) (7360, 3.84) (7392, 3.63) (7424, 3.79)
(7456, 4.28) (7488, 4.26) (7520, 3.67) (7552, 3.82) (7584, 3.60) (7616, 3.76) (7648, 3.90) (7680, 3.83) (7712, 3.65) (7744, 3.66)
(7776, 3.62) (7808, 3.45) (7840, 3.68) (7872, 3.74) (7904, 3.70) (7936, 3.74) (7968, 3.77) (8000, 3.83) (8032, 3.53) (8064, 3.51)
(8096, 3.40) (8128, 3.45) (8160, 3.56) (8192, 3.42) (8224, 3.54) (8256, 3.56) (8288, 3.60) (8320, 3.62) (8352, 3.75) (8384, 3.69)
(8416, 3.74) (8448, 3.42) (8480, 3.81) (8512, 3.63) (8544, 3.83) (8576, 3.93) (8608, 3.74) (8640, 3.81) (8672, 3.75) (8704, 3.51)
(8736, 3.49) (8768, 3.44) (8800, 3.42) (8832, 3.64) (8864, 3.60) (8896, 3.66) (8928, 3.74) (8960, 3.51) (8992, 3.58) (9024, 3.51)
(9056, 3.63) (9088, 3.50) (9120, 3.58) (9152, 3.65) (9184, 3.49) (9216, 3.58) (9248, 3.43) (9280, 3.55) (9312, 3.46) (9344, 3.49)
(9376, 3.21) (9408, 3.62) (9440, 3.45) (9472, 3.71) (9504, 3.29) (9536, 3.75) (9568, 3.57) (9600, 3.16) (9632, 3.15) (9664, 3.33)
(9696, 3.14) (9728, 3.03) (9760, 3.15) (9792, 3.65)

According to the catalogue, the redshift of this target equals 0.138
